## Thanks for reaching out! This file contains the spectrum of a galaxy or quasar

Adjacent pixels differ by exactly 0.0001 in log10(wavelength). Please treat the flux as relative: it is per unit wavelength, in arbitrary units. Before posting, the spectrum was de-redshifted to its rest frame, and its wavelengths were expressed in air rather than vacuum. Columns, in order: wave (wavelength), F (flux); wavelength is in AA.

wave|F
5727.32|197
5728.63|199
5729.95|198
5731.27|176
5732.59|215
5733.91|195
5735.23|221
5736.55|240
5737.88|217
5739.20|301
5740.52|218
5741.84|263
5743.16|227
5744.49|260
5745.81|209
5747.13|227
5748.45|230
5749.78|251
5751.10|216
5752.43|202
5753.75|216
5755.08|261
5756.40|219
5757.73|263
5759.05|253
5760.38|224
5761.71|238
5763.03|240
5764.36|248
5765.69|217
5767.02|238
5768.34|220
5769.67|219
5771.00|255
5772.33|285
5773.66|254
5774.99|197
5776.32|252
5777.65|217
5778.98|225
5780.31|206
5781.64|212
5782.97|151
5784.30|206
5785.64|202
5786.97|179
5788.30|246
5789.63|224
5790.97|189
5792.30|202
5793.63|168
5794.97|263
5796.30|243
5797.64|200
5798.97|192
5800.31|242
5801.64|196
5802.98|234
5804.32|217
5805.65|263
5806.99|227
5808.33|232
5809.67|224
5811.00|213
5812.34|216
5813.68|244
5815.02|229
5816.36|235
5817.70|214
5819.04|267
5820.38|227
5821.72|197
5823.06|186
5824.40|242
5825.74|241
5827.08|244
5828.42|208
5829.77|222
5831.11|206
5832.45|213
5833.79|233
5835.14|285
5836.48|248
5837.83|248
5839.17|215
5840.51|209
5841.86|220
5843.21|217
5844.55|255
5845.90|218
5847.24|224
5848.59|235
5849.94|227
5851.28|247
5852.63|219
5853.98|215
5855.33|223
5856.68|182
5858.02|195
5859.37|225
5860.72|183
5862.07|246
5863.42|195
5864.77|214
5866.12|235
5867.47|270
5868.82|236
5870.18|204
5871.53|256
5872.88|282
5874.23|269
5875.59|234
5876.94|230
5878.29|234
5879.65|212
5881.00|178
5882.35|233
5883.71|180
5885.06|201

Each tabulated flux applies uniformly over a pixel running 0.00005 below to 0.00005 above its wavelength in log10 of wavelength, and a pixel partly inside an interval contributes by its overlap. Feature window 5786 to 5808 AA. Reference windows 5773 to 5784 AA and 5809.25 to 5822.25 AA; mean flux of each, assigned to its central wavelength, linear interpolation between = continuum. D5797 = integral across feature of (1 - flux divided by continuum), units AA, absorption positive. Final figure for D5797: 0.3 AA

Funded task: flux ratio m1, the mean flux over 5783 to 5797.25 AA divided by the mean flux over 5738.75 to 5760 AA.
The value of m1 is 0.9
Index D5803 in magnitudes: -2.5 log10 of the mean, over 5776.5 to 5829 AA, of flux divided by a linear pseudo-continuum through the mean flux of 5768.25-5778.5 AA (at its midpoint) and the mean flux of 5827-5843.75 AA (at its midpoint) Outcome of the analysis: 0.07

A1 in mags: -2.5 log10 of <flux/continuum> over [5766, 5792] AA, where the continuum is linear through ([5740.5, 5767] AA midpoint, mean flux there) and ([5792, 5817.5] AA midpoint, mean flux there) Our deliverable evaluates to 0.05 mag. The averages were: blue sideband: 235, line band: 220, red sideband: 223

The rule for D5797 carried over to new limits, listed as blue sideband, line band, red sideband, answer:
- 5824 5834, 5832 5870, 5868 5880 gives 1.1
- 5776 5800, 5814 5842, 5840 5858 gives -1.4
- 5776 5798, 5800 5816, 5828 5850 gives -0.7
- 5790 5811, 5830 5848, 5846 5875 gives -0.4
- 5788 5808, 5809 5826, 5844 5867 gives -0.4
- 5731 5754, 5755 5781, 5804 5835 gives -0.9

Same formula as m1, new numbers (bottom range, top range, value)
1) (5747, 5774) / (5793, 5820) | 0.95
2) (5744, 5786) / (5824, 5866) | 0.98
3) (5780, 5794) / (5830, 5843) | 1.15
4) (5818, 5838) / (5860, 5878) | 1.02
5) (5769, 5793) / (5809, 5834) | 1.03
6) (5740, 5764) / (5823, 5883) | 0.97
